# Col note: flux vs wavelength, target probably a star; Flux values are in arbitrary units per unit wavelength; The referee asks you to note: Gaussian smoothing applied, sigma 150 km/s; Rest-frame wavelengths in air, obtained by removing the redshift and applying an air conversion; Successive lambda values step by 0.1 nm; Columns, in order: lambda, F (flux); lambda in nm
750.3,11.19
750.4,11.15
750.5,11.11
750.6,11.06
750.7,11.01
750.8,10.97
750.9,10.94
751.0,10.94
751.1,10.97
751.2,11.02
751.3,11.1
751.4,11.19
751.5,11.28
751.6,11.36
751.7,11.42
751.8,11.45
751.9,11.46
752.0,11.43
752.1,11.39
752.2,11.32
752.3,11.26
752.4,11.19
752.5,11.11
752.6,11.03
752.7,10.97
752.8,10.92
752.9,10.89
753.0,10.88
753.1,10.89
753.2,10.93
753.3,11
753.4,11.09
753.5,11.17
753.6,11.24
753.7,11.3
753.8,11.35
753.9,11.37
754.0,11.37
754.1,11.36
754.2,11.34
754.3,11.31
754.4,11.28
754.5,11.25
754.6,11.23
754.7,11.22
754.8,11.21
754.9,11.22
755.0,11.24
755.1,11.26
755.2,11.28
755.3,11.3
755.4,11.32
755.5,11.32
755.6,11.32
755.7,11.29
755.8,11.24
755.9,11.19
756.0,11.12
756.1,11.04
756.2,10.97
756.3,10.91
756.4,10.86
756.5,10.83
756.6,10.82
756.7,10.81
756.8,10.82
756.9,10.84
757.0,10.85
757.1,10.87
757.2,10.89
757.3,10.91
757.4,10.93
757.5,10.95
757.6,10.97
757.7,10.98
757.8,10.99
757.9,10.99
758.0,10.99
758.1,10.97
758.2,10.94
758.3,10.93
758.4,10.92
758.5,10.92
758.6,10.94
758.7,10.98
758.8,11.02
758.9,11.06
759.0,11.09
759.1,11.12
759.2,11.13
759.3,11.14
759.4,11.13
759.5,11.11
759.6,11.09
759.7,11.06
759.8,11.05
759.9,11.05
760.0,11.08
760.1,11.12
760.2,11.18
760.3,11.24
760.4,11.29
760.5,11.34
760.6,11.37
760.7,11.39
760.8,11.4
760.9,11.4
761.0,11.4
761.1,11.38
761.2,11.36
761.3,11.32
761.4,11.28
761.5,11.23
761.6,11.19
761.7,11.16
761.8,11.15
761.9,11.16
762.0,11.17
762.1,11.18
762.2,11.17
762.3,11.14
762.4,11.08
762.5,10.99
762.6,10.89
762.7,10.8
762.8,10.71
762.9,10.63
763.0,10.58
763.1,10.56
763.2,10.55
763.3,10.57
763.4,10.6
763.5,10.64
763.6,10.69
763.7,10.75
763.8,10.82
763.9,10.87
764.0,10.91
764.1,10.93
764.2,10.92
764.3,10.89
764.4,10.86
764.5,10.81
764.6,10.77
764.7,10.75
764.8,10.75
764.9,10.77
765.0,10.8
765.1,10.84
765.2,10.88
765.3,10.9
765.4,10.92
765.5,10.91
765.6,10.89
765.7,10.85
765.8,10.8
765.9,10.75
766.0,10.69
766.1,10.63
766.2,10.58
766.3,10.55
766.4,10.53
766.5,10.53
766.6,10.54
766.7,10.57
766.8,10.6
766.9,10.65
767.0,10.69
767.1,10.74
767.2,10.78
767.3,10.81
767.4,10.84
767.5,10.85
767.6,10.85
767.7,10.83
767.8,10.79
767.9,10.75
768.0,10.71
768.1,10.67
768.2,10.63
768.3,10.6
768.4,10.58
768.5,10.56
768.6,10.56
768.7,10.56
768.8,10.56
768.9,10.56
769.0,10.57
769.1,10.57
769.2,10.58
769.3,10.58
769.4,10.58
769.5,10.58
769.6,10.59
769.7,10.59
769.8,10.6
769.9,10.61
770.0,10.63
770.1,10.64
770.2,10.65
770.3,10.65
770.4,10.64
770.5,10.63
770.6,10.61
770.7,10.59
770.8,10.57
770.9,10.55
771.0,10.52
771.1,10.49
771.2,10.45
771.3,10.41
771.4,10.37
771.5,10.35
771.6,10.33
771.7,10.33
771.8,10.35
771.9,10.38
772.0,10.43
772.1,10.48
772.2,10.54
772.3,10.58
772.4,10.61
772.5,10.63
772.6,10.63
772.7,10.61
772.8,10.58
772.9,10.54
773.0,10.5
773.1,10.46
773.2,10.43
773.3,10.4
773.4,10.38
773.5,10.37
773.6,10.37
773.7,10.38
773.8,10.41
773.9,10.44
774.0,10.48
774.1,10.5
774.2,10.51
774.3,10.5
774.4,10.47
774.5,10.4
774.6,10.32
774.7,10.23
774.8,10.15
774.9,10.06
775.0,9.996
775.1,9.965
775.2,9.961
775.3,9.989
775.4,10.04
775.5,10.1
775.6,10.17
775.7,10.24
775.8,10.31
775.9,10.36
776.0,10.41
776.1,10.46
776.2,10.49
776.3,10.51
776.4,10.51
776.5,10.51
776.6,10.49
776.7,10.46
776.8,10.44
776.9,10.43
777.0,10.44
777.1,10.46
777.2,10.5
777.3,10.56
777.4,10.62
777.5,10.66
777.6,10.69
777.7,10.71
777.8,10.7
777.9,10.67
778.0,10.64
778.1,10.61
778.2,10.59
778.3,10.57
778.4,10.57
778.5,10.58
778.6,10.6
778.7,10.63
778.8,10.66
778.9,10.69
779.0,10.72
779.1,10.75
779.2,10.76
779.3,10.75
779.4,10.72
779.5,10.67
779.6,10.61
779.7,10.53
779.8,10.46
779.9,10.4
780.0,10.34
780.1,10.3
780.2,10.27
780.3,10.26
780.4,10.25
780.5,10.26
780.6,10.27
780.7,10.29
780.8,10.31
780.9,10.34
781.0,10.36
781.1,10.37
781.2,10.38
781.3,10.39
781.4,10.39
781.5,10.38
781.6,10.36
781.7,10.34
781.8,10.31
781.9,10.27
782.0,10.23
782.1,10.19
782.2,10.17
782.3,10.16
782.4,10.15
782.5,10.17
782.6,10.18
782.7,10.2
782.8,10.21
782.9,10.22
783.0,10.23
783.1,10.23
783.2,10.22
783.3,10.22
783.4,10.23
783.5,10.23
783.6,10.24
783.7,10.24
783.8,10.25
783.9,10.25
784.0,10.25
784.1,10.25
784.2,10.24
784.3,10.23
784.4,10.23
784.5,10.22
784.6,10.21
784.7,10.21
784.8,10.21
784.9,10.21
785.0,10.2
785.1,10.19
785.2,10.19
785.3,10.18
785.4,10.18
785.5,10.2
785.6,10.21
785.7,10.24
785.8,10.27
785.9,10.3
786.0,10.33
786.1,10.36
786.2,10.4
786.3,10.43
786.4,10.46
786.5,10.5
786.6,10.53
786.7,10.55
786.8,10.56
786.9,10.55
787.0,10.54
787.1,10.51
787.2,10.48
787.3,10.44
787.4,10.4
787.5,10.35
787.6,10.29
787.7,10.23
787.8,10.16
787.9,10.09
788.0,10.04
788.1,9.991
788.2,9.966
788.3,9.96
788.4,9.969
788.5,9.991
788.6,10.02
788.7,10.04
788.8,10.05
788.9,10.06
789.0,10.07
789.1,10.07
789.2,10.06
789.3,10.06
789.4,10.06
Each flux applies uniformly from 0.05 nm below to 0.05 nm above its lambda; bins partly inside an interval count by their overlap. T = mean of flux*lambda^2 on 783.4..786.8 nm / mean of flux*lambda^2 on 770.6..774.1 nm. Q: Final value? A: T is 1.01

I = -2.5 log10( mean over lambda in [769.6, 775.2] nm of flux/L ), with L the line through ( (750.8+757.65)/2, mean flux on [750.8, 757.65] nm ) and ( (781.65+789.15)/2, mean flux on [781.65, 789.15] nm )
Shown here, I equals 0.02 mag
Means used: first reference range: 11.1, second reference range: 10.2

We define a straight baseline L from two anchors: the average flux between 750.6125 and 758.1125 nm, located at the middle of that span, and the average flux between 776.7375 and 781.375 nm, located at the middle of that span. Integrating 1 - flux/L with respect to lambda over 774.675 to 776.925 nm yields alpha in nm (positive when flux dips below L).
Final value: 0.07 nm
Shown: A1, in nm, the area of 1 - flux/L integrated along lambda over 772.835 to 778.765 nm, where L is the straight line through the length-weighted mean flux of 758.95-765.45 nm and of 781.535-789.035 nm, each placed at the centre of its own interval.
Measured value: 0.07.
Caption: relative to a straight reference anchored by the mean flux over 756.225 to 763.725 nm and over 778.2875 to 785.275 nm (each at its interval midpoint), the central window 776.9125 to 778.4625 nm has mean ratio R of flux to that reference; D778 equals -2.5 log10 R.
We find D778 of -0.01 mag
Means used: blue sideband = 11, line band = 10.6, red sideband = 10.3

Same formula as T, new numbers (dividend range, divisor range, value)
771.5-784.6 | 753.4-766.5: 0.99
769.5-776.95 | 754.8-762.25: 0.98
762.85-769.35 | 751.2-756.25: 0.99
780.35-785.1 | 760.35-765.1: 0.98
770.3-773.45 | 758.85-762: 0.97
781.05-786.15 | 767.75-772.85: 1.00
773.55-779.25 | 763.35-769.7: 1.00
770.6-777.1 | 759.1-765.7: 0.97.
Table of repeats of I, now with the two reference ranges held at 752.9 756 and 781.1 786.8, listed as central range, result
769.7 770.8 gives 0.01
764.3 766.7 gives 0.01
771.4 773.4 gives 0.02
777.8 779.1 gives -0.02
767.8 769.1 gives 0.02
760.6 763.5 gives -0.01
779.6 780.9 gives 0.01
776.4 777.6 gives 0.00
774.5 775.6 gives 0.05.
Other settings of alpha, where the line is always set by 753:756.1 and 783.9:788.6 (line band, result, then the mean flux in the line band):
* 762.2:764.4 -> 0.033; 10.8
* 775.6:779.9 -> -0.014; 10.6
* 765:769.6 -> 0.064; 10.7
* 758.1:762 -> -0.035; 11.2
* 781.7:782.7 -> 0.017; 10.2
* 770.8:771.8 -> 0.027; 10.4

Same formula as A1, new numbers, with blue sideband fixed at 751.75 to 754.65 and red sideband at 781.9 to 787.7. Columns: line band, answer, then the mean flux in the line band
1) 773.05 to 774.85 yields 0.03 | 10.4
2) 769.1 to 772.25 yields 0.05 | 10.5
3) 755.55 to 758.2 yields 0.03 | 11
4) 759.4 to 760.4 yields -0.01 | 11.1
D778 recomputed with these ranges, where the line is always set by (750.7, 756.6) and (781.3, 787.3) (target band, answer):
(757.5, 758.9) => 0.01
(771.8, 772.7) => 0.01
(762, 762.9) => -0.01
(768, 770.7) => 0.01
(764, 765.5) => 0.00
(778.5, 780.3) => -0.01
